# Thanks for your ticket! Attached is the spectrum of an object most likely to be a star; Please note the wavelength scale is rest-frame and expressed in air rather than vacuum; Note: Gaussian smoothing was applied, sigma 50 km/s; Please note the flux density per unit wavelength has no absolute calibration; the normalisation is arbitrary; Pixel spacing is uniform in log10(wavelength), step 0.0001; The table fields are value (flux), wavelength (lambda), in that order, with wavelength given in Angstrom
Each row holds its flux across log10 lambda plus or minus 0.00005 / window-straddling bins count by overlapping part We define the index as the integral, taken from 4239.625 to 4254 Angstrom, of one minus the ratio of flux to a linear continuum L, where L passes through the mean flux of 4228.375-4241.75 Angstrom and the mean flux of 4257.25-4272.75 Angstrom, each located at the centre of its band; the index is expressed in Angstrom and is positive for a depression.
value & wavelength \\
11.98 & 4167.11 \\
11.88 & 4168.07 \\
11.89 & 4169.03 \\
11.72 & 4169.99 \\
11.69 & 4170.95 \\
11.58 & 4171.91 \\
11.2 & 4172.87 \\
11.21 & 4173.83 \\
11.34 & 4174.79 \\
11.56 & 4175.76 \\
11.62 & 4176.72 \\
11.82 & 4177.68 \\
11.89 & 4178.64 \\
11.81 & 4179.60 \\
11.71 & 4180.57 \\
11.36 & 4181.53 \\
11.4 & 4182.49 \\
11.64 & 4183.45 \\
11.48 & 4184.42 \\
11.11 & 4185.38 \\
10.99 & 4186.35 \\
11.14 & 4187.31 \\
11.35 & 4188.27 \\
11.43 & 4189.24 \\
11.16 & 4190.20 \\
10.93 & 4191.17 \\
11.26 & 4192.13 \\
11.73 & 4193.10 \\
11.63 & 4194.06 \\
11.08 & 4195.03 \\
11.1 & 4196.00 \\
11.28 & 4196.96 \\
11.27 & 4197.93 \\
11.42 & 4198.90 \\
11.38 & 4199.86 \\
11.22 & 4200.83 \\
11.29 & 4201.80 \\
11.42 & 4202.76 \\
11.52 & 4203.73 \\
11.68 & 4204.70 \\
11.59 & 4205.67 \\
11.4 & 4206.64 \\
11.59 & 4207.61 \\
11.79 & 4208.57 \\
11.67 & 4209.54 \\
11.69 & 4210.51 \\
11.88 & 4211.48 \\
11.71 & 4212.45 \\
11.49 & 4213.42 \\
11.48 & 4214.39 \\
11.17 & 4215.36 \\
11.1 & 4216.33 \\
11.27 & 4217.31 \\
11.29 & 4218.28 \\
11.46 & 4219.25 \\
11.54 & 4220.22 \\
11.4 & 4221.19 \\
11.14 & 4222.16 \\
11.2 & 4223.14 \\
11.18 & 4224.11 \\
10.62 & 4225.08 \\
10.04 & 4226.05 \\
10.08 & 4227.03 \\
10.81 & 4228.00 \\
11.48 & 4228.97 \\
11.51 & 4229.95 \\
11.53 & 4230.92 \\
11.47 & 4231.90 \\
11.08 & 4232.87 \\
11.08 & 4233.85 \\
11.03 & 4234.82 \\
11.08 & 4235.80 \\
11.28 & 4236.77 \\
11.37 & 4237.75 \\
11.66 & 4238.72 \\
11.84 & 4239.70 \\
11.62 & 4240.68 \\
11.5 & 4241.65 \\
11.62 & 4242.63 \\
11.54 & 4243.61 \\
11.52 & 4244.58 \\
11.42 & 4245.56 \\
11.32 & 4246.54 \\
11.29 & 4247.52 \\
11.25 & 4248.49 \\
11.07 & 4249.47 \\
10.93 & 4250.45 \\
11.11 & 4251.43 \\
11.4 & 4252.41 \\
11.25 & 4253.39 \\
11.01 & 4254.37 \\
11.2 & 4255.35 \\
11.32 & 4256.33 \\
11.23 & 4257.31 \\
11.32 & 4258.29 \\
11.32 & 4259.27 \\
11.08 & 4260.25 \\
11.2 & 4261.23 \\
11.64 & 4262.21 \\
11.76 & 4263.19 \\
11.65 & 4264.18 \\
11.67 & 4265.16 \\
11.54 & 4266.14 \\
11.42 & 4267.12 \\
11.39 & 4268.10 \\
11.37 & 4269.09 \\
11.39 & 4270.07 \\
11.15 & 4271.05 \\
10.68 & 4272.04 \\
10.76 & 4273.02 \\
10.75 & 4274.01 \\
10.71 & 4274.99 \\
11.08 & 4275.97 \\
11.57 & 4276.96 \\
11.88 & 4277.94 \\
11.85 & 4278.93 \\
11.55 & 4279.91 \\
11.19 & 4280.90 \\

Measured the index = 0.0 Angstrom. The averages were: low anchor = 11.4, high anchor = 11.4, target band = 11.4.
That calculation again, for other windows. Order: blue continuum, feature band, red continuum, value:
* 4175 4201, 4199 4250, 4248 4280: 0.02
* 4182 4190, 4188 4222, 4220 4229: -0.92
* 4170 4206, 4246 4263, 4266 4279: 0.04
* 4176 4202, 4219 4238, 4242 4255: 0.35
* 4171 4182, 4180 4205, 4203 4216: 0.48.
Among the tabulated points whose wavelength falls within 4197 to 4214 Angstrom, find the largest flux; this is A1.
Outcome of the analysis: 11.88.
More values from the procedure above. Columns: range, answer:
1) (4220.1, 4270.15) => 11.84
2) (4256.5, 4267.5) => 11.76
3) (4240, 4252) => 11.62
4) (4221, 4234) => 11.53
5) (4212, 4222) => 11.71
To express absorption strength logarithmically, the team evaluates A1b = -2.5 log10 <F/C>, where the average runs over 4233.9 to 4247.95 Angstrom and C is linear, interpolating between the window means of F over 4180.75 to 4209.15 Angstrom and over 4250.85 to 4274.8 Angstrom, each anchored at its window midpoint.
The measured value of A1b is -0.012 mag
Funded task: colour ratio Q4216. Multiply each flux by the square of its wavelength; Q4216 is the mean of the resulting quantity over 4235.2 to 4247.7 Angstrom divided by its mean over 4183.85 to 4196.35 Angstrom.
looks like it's 1.04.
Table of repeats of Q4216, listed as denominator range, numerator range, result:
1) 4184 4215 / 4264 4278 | 1.02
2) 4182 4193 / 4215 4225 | 1.01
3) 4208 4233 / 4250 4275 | 1.02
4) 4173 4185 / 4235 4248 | 1.02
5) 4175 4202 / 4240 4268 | 1.03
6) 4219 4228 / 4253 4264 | 1.05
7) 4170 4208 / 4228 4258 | 1.02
